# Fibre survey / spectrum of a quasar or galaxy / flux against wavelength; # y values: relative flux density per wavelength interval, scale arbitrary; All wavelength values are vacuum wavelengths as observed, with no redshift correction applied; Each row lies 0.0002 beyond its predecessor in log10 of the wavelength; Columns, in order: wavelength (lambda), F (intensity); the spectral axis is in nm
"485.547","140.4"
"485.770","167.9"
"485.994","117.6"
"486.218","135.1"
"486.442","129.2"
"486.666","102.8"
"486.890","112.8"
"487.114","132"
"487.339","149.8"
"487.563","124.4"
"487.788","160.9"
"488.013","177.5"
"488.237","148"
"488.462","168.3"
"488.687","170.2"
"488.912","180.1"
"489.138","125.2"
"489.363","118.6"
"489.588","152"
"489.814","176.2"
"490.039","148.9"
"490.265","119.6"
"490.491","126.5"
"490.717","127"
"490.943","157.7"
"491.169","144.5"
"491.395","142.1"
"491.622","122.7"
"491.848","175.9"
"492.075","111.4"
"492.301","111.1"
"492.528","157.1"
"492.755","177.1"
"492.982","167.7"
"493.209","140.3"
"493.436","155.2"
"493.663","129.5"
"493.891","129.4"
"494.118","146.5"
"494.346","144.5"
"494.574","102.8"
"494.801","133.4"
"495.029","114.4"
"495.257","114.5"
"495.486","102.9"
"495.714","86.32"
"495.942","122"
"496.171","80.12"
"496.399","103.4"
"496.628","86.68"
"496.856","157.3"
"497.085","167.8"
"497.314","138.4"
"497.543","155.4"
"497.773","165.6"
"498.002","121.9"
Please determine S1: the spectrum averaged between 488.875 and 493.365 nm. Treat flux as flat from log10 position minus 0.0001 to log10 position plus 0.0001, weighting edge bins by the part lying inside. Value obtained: 144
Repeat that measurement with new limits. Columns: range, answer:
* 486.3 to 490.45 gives 144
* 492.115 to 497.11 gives 128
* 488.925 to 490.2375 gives 145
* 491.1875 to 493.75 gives 145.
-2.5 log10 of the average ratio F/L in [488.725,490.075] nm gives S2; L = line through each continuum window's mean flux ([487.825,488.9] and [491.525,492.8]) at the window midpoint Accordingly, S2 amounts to 0.06 mag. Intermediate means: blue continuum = 167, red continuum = 141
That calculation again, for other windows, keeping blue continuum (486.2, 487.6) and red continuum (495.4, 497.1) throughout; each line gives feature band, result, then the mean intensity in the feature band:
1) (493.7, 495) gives -0.15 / 130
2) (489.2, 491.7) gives -0.16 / 140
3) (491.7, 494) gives -0.24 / 145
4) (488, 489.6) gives -0.24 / 154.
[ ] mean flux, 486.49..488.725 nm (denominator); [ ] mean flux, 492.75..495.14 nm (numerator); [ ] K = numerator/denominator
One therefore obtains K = 1.0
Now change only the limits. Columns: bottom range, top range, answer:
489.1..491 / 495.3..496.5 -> 0.72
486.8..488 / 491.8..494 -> 1.03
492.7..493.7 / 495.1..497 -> 0.70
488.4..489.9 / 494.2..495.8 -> 0.74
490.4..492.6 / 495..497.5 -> 0.85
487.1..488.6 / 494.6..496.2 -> 0.71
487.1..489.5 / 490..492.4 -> 0.89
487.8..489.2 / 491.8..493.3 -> 0.91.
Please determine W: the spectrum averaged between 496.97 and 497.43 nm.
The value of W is 153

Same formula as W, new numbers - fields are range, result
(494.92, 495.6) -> 110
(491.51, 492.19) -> 137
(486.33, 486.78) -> 116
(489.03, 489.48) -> 122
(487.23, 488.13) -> 153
